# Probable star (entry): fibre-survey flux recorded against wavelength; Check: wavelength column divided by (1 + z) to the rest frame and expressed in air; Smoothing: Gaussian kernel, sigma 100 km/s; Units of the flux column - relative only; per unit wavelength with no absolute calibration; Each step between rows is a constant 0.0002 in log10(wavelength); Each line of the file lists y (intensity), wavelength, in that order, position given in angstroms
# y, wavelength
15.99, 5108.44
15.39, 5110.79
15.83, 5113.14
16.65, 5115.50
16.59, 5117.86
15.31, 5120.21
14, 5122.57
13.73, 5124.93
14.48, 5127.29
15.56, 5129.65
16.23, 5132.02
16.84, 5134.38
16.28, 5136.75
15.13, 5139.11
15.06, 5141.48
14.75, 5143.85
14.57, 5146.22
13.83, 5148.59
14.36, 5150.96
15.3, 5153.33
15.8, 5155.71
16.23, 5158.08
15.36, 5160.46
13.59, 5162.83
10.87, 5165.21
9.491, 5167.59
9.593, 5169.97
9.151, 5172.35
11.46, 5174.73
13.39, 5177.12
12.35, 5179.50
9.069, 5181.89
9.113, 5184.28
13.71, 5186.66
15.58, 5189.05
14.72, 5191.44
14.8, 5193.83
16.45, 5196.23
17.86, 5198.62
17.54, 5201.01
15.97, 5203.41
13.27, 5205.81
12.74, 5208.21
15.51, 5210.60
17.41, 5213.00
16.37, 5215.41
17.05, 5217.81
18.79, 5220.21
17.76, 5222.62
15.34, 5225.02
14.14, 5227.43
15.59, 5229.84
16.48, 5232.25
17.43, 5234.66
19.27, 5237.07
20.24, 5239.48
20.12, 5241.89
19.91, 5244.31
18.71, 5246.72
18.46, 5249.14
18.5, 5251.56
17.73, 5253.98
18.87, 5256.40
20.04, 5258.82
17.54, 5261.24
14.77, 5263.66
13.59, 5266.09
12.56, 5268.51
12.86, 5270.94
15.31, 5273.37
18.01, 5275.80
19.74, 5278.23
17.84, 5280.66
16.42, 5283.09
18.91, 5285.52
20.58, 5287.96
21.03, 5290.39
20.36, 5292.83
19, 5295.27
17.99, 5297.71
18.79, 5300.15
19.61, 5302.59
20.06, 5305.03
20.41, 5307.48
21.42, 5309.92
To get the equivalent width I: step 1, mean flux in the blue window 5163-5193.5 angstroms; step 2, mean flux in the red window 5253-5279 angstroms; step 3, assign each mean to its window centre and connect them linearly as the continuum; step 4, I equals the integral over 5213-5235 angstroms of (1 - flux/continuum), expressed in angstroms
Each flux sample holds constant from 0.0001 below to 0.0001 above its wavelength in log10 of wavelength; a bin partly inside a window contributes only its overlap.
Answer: -3.8 angstroms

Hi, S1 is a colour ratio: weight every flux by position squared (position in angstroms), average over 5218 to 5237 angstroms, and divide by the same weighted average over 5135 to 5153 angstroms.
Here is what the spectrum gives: 1.15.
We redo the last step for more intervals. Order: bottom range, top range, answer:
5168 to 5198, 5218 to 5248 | 1.45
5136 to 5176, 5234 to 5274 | 1.34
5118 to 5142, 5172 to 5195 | 0.83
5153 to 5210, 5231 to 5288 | 1.35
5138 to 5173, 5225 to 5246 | 1.35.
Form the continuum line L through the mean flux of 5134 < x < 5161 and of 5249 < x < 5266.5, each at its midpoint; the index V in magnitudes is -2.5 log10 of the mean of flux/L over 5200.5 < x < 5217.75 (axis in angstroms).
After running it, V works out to 0.07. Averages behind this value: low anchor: 15.2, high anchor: 17.5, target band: 15.6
